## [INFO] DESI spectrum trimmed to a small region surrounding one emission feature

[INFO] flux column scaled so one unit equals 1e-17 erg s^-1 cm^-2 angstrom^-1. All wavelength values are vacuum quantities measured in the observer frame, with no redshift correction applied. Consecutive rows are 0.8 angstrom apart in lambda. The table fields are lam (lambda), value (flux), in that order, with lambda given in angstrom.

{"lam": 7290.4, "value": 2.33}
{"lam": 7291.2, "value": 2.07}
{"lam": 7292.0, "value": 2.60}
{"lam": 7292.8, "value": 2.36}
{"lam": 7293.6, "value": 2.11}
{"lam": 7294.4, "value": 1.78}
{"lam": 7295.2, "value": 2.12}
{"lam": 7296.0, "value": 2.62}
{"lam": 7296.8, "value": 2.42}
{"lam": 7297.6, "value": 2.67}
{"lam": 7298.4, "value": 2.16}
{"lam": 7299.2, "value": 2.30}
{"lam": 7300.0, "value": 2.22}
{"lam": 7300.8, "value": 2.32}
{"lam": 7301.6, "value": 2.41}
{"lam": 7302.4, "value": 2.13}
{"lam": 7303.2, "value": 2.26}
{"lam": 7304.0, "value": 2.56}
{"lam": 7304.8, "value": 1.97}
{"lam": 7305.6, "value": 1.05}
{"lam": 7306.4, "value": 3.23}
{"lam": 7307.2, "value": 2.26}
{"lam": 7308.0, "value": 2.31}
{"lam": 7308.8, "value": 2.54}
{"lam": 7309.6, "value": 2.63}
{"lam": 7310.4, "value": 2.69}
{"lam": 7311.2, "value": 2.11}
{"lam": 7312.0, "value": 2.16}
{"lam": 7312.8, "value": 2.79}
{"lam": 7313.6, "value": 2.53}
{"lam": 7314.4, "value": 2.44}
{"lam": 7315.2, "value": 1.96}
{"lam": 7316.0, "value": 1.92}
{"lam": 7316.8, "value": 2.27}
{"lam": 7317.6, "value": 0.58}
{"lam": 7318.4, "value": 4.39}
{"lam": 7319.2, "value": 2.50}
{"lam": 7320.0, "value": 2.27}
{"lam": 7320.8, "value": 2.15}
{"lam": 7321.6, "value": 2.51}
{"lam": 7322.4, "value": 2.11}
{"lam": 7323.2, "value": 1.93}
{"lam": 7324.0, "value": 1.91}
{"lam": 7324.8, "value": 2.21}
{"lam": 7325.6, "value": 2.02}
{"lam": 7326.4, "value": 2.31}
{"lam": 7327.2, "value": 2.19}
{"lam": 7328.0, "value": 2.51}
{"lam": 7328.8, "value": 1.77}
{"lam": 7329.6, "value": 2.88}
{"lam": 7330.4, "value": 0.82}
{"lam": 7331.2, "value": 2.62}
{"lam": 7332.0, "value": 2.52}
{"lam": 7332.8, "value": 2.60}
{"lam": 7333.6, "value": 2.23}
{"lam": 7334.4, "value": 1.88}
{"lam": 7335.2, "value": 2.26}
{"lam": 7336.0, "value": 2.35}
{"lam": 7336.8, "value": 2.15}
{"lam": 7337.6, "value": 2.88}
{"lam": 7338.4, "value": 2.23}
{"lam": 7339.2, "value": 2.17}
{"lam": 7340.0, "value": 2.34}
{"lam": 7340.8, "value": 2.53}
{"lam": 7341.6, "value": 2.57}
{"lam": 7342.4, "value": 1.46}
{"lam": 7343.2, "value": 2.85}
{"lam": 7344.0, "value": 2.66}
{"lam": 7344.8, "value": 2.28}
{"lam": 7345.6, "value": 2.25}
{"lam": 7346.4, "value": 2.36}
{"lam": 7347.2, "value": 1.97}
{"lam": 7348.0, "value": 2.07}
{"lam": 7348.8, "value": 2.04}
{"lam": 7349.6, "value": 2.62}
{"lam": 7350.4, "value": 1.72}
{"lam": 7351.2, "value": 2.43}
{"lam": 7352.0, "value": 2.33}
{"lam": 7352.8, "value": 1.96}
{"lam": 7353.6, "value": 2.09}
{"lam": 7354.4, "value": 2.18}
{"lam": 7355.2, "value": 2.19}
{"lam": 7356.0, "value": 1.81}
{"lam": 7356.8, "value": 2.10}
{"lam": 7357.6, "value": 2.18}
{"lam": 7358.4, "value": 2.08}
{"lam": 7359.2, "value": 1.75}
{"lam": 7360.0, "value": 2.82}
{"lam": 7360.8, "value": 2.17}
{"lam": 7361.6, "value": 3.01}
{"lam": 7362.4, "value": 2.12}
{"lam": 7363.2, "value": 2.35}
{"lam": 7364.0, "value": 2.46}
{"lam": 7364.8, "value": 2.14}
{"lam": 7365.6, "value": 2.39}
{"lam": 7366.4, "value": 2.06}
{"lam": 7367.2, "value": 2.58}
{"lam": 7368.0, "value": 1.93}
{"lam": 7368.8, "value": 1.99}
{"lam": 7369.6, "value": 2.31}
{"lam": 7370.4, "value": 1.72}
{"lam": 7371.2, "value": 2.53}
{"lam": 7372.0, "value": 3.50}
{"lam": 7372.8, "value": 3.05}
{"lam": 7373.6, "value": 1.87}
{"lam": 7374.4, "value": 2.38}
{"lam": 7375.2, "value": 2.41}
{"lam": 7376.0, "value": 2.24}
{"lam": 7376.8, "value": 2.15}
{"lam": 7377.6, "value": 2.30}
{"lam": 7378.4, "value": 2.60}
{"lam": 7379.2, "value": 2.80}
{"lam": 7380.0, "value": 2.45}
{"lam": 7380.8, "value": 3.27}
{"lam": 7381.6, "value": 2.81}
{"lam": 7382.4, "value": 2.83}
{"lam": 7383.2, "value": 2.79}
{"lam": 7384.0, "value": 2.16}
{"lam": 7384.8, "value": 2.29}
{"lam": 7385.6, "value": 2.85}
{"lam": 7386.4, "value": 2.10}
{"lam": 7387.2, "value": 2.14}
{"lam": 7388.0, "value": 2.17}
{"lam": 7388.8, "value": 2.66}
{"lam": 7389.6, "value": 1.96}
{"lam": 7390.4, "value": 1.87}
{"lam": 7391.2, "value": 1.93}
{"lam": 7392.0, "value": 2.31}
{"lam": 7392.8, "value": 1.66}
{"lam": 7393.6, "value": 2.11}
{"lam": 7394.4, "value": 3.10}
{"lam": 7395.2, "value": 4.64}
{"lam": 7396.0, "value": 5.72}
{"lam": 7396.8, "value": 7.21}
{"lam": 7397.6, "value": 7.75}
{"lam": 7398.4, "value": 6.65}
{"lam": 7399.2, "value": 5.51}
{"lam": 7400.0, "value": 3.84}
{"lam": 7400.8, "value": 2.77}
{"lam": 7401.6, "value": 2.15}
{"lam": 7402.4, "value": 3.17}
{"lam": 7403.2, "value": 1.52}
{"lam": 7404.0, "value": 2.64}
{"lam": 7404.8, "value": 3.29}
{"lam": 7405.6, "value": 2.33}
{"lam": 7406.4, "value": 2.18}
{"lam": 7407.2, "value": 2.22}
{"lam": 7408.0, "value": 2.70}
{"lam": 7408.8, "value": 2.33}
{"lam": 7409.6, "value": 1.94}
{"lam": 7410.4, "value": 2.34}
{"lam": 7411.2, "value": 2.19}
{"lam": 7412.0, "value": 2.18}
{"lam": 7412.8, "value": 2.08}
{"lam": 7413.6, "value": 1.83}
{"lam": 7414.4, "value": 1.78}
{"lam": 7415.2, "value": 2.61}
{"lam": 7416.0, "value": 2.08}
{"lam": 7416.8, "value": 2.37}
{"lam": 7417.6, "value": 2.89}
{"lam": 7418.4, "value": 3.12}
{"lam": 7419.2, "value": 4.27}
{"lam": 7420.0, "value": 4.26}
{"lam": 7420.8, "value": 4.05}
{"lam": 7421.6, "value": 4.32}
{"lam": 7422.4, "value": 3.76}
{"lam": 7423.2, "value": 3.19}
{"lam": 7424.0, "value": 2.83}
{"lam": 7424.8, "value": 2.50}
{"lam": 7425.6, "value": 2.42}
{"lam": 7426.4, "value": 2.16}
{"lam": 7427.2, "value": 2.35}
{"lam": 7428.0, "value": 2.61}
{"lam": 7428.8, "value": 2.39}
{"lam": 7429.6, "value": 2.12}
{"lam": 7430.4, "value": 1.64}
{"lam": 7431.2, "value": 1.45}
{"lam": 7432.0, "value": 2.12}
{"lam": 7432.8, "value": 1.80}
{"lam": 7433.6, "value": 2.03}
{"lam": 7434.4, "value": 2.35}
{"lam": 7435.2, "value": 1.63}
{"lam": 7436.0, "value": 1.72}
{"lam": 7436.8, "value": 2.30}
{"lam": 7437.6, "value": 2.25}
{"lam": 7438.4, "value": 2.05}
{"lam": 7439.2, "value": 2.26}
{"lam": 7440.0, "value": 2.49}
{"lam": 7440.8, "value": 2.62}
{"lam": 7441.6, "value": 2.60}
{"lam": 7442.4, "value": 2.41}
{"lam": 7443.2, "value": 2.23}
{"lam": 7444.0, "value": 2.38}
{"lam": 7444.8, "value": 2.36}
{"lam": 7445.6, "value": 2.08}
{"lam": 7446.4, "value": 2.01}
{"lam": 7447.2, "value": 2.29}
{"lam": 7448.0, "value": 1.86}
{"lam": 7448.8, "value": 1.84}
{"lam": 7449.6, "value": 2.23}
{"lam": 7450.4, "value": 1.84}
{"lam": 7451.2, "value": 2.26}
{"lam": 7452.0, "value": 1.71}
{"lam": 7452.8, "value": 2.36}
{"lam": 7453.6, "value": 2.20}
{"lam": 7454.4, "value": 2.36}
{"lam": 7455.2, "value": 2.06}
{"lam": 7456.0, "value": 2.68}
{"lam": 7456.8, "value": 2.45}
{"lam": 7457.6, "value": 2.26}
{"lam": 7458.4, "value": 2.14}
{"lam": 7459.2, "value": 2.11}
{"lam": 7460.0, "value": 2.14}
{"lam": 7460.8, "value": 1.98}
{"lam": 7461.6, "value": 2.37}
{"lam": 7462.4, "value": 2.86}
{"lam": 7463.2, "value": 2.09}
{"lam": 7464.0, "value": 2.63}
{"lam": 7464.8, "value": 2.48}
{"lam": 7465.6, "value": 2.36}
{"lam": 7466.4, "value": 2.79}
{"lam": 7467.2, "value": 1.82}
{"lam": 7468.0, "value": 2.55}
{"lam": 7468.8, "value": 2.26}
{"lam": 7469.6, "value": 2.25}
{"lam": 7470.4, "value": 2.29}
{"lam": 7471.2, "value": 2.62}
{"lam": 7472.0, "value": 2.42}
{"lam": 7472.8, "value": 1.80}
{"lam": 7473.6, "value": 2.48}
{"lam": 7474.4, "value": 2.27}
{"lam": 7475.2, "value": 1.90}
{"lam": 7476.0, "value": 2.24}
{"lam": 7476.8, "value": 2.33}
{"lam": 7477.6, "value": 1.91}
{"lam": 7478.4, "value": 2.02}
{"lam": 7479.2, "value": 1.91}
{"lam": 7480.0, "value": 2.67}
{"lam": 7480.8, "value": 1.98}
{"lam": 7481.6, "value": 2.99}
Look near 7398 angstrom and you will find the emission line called H-alpha 6563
